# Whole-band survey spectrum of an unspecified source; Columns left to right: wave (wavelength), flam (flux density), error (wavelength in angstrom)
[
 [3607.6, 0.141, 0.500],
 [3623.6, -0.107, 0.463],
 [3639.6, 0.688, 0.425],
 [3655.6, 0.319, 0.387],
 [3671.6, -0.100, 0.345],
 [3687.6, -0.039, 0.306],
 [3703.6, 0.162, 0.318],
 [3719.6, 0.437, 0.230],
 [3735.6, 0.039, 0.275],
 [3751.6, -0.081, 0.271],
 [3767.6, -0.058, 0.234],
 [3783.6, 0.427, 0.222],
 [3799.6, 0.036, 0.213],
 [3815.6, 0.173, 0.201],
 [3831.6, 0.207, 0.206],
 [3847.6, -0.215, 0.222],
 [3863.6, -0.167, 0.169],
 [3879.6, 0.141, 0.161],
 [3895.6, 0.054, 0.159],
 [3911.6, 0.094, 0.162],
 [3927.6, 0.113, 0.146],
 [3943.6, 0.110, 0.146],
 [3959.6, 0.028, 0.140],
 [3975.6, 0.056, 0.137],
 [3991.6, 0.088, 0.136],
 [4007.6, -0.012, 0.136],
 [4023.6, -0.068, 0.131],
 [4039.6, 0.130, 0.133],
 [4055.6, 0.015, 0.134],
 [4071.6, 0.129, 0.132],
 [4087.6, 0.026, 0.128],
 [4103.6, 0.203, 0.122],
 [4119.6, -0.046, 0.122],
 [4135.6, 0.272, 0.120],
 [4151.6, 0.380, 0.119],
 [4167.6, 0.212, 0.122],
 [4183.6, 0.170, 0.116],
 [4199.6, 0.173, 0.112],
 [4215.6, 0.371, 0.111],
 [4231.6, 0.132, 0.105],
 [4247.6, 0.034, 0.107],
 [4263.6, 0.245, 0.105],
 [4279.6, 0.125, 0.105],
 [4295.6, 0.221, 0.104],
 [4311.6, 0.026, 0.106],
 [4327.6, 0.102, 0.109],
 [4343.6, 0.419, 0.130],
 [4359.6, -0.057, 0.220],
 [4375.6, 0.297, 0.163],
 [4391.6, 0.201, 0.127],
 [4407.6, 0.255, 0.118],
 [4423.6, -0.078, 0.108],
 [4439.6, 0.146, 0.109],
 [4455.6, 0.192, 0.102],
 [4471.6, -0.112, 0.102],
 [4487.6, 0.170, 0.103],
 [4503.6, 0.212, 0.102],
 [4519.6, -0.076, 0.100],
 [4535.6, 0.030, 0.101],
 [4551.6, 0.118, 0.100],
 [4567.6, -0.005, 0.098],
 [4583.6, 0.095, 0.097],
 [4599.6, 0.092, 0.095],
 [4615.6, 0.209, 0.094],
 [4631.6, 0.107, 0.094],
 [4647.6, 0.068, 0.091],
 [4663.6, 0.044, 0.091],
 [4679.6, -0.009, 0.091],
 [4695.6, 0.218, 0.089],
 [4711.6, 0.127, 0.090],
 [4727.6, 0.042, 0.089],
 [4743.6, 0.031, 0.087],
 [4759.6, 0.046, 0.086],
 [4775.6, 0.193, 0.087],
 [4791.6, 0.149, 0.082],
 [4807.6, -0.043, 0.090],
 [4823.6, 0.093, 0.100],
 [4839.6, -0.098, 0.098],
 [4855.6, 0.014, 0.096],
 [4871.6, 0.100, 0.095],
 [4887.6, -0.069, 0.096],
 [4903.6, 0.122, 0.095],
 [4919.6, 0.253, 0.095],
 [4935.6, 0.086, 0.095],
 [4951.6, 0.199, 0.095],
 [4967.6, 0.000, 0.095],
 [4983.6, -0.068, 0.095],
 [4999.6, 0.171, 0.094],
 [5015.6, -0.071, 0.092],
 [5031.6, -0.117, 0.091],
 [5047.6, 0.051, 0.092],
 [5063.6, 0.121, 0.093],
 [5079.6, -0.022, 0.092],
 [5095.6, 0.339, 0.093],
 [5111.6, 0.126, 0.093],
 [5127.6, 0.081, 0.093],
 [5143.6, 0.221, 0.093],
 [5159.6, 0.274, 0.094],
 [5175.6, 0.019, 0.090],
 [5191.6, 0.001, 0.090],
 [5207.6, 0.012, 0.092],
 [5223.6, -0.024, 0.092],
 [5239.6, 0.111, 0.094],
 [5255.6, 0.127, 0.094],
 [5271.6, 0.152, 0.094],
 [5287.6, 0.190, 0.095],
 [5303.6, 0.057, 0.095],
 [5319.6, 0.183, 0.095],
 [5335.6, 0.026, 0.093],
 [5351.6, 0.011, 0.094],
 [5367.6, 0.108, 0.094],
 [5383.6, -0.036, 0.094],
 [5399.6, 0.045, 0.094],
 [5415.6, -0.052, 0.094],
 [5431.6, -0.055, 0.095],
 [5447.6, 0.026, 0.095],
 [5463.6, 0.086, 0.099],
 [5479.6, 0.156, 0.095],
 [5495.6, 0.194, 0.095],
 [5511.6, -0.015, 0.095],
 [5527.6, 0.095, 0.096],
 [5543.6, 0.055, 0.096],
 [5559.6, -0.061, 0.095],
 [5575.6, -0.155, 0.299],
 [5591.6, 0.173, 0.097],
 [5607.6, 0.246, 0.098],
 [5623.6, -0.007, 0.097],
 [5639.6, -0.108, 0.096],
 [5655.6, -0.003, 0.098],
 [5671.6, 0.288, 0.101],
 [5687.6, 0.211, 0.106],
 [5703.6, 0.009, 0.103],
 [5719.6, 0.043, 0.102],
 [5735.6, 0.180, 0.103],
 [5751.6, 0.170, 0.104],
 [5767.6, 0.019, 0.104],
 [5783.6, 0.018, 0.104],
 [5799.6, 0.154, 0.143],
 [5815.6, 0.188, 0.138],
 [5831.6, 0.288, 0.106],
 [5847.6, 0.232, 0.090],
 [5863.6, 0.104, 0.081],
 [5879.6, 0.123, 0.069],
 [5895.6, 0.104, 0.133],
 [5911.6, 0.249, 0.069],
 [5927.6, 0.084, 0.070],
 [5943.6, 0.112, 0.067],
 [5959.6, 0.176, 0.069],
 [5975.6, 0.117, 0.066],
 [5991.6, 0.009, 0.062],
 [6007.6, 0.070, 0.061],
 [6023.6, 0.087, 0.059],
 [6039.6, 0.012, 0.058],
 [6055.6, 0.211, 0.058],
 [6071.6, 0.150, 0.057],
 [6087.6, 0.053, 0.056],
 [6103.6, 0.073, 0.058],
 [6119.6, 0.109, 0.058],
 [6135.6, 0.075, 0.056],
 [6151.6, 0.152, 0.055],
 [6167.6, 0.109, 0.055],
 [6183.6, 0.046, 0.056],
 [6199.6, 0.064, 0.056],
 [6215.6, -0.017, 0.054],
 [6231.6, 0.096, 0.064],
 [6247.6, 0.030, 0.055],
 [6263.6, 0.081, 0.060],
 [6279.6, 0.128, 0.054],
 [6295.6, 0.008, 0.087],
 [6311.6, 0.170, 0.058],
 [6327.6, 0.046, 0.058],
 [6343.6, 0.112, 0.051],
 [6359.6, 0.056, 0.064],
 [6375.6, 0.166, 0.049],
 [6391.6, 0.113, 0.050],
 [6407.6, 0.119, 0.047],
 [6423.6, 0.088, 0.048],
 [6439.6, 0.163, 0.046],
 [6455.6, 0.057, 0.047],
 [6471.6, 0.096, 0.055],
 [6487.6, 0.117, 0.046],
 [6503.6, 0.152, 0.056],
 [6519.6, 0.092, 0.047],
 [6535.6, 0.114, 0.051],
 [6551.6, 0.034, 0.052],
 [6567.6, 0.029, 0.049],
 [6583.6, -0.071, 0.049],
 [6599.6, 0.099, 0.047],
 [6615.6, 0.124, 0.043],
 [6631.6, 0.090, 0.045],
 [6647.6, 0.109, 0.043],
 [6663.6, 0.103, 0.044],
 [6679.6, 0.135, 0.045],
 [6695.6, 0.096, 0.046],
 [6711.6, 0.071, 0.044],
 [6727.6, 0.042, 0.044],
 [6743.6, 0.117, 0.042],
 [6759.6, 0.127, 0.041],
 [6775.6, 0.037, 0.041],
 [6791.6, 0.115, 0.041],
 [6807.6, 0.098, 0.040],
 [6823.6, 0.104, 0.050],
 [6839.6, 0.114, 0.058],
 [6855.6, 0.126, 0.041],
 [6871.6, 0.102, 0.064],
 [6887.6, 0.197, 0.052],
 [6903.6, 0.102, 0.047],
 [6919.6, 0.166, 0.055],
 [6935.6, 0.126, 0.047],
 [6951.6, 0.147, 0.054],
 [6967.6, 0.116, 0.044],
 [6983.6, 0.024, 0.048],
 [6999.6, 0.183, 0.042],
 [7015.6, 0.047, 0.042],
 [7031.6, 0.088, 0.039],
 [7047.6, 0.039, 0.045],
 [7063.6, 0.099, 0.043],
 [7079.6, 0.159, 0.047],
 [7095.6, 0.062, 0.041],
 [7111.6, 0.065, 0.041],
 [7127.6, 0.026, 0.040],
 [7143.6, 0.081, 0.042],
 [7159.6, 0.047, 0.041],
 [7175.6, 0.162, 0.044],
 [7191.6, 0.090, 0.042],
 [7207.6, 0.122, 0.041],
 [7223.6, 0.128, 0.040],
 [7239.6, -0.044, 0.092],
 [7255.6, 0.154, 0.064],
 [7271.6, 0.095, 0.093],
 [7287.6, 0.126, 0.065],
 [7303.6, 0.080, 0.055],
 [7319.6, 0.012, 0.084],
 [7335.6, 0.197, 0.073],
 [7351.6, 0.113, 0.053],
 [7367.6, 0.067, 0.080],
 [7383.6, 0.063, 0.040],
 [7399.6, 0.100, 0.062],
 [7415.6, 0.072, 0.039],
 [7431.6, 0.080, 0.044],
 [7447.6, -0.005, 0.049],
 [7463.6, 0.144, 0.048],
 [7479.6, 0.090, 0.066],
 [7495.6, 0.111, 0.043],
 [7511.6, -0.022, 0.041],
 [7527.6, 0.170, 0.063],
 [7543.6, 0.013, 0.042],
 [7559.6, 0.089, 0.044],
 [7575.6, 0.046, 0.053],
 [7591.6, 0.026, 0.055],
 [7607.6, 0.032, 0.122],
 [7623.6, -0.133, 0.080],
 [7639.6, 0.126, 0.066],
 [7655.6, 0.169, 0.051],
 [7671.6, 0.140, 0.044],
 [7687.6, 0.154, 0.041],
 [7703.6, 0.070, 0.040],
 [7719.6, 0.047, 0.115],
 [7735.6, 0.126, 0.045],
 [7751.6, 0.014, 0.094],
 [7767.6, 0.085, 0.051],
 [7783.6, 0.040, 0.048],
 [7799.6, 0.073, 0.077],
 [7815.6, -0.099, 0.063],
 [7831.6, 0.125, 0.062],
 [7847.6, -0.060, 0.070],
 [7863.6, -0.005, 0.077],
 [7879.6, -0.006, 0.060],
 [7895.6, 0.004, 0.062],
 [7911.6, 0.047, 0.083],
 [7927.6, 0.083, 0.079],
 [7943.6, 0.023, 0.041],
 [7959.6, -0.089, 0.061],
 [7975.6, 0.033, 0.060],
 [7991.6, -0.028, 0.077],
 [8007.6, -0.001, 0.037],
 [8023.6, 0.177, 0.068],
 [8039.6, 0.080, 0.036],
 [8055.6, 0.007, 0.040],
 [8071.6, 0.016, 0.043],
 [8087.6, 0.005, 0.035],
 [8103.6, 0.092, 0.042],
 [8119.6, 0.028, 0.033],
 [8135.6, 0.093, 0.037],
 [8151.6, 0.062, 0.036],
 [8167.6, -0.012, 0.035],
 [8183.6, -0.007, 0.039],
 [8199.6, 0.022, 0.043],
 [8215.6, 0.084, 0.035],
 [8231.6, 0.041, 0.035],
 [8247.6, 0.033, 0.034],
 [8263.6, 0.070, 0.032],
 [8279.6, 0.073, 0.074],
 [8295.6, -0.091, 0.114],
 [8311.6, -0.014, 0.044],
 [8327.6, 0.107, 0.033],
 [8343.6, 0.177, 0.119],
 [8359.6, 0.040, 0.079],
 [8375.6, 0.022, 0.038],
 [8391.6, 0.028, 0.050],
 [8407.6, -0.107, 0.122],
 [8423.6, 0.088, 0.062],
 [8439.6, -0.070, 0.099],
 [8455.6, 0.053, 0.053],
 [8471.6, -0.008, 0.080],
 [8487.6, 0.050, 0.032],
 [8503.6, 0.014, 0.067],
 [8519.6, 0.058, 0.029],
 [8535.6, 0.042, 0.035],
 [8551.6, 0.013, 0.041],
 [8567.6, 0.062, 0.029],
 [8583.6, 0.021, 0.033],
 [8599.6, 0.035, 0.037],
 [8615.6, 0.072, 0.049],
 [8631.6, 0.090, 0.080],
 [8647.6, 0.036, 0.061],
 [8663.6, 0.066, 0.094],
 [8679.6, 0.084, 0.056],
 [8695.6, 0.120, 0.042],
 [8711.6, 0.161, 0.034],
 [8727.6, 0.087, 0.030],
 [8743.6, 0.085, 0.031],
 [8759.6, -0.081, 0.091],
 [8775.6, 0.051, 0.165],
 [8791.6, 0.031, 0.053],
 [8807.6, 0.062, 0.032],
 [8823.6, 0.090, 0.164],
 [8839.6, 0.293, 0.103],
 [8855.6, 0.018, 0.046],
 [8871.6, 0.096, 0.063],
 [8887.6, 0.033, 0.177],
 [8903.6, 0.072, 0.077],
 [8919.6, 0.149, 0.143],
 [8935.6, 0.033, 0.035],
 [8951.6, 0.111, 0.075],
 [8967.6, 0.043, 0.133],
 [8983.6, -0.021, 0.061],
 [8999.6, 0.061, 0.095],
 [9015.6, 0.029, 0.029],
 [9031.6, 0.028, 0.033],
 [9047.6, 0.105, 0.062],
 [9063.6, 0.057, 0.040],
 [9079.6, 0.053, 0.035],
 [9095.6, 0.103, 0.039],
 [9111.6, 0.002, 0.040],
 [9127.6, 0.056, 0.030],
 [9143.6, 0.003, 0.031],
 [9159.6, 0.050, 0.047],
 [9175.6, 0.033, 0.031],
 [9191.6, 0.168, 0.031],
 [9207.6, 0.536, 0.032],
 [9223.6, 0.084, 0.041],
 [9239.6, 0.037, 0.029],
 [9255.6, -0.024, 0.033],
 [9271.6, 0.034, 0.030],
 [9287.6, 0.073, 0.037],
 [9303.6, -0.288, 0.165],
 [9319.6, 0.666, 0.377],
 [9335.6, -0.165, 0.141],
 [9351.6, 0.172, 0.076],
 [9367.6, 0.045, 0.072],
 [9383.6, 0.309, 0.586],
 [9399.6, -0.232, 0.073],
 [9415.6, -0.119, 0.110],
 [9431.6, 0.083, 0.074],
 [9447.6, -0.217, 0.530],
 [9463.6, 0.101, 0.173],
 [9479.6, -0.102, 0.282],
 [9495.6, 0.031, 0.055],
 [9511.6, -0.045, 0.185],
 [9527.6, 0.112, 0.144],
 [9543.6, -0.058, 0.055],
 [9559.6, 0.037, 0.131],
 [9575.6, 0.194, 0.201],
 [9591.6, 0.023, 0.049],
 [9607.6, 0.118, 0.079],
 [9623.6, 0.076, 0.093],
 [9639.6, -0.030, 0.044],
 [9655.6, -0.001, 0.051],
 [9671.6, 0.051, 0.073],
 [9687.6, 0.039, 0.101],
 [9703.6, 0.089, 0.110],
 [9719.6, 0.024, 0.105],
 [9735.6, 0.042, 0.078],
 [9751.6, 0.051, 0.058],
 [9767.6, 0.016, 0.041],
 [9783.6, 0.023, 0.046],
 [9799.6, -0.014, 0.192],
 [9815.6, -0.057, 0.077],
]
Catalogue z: 1.469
